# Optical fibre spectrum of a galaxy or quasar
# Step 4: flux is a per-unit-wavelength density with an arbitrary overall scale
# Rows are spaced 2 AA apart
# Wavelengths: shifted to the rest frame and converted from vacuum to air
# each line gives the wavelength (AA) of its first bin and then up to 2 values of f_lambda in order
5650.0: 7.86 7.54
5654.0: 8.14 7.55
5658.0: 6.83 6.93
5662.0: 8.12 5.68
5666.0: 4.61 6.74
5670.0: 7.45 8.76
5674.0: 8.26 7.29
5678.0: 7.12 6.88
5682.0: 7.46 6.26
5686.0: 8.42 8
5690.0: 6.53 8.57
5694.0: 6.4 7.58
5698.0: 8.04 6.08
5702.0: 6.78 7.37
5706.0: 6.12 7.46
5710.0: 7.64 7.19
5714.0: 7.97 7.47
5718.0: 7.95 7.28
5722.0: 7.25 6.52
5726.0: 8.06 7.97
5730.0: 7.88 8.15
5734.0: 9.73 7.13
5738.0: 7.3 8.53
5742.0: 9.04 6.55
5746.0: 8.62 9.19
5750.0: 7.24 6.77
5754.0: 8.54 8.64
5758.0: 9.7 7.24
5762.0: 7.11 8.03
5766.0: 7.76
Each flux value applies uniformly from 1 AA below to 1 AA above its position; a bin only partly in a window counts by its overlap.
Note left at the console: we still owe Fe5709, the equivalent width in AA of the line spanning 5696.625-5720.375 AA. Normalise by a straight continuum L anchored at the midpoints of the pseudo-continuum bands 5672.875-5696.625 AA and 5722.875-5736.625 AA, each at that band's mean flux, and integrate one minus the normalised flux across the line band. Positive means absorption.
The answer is 1.2 AA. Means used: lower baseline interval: 7.4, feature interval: 7.28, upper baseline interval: 7.94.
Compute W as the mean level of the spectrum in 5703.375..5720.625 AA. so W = 7.39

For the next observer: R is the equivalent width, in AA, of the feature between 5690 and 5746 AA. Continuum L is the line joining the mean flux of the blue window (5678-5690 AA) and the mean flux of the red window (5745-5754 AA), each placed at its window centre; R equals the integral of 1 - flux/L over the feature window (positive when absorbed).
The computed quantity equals 0.9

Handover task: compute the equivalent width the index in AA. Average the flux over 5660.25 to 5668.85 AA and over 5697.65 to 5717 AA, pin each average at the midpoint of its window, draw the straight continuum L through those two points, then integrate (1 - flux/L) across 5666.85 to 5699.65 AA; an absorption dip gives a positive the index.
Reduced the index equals -3.6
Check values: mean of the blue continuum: 6.34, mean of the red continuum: 7.18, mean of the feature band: 7.44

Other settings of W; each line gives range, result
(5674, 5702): 7.3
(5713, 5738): 7.76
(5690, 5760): 7.7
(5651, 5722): 7.27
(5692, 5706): 7.08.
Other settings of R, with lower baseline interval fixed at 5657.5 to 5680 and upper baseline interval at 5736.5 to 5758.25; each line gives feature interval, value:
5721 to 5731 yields 0.4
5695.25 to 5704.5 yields 0.4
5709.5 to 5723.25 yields 0.3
